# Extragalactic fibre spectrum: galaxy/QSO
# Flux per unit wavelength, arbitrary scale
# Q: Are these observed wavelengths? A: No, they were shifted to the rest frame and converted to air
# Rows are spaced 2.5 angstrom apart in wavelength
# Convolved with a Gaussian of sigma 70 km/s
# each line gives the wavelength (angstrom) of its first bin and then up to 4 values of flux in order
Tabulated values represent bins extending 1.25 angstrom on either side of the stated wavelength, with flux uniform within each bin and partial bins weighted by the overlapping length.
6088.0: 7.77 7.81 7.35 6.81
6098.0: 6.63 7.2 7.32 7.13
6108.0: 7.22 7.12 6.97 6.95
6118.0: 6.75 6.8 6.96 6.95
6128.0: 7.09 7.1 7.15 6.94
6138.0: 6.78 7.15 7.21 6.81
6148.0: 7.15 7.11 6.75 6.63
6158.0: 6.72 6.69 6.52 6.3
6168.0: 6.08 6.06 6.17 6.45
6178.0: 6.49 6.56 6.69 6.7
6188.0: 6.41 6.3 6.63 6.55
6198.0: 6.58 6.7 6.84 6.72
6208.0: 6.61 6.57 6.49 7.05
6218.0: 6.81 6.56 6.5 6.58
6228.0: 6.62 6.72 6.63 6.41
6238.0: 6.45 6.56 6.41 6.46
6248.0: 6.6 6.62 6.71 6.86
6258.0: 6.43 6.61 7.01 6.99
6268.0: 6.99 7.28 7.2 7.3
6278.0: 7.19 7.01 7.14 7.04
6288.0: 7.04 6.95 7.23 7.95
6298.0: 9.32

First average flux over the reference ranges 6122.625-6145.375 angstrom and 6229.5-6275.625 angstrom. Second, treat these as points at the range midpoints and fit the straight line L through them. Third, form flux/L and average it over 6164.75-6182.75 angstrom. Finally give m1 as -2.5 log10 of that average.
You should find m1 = 0.10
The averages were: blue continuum 7.03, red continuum 6.74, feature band 6.32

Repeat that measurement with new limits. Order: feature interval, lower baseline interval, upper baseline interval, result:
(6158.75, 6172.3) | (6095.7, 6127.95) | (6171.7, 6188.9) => 0.045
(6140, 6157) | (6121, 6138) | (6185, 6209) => -0.011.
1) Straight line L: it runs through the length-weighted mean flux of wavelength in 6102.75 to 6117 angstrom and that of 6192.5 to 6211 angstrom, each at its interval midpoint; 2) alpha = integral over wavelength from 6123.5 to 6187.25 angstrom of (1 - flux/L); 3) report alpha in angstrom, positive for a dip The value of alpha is 1.4 angstrom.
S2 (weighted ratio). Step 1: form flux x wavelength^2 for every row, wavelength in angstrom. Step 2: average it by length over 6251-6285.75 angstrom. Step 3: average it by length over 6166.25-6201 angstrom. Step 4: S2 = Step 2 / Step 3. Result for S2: 1.11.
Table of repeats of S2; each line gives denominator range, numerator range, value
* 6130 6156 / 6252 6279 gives 1.04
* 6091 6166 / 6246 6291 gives 1.04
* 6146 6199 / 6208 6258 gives 1.03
